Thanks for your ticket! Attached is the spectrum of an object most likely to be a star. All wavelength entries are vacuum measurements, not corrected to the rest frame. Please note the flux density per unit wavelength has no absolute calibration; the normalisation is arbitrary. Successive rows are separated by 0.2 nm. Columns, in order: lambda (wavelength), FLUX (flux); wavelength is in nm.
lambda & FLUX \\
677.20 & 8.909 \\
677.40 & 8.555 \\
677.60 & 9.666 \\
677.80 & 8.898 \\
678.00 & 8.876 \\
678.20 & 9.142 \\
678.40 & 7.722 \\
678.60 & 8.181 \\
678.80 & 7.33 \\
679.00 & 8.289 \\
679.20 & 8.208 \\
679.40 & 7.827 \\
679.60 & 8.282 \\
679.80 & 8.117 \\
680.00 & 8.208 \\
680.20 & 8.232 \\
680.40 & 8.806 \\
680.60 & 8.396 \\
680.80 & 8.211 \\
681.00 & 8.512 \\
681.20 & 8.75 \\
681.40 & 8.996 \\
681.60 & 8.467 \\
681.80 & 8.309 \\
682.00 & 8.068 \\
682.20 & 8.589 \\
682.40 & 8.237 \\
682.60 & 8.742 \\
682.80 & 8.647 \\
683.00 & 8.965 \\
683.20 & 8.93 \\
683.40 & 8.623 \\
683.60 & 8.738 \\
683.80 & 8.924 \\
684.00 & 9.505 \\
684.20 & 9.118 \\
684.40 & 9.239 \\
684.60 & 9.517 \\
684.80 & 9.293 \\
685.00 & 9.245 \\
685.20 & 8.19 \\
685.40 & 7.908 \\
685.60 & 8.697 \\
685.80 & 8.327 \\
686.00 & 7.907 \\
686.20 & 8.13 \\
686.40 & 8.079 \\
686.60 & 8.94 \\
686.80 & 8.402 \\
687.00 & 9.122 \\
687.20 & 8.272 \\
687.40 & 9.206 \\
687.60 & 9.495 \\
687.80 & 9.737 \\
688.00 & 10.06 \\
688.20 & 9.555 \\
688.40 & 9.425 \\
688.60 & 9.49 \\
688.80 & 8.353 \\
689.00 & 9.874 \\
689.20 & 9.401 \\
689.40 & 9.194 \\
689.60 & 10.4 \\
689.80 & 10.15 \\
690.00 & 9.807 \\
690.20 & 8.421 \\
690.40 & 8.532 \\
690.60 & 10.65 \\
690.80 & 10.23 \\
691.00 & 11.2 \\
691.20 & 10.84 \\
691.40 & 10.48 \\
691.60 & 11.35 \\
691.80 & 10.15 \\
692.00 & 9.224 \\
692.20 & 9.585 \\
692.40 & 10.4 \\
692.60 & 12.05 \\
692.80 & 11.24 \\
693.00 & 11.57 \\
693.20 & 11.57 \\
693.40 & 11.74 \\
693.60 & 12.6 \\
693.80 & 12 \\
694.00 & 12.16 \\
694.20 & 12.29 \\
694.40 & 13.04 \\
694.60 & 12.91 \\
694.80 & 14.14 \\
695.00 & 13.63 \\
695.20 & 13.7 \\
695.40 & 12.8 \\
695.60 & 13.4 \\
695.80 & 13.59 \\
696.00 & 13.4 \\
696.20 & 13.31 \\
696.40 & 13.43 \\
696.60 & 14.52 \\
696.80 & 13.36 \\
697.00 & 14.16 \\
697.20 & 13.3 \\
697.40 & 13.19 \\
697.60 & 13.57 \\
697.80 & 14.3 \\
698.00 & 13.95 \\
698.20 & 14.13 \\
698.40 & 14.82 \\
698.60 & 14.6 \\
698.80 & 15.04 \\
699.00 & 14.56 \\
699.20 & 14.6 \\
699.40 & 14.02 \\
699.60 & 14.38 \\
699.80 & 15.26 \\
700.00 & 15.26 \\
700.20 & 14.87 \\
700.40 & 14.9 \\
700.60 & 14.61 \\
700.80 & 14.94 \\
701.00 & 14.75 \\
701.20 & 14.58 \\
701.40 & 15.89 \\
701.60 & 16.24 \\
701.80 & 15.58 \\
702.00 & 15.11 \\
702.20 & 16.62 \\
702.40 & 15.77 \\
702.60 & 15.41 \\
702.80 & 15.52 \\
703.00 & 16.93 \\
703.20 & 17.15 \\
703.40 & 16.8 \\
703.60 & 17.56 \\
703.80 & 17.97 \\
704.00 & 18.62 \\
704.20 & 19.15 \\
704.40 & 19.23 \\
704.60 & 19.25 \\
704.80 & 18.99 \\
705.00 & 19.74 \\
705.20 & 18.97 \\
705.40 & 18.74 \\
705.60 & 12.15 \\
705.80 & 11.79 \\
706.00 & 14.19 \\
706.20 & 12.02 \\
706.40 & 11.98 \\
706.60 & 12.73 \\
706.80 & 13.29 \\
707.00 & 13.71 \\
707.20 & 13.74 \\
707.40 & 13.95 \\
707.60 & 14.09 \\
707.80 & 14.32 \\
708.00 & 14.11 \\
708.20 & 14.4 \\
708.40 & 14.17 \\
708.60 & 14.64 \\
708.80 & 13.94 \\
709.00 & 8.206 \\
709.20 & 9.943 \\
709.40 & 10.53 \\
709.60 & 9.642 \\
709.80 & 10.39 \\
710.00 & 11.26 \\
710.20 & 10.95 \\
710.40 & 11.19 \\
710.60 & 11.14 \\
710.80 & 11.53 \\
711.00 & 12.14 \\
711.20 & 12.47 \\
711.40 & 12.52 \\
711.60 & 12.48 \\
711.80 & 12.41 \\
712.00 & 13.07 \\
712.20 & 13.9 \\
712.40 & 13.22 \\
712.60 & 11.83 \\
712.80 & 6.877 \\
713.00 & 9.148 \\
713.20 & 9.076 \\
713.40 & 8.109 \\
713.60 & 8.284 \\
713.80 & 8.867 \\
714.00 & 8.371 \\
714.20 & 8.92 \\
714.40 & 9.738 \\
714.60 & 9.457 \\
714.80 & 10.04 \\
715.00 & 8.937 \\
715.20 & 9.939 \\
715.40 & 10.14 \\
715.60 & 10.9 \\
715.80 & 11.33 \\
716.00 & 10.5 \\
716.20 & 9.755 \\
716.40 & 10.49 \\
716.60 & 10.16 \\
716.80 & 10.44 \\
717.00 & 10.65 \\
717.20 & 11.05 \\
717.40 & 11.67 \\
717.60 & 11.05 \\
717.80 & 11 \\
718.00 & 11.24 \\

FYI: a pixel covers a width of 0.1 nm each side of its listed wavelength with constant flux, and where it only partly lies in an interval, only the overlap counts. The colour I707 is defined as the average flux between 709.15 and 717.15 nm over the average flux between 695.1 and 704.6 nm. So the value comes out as 0.7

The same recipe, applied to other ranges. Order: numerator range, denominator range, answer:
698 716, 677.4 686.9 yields 1.57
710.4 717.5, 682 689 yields 1.19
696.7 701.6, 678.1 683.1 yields 1.73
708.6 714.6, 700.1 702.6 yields 0.70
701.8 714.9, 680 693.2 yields 1.44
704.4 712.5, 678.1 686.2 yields 1.57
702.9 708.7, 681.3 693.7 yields 1.66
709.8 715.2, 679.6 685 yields 1.22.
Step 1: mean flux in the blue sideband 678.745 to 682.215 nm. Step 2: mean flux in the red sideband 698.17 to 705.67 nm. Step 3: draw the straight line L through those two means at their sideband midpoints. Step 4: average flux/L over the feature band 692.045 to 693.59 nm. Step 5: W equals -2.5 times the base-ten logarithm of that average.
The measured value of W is 0.150 mag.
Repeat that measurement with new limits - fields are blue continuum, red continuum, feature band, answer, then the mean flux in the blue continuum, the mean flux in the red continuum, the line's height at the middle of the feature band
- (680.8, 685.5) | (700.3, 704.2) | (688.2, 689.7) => 0.163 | 8.75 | 16.1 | 11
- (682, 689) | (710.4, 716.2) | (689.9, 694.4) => -0.172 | 8.87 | 10.5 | 9.27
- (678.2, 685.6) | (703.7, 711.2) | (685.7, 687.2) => 0.134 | 8.55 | 13.9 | 9.51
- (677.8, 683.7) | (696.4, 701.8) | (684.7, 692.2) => 0.176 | 8.44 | 14.5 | 11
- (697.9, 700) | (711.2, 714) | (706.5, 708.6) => -0.146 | 14.6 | 10.7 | 12.2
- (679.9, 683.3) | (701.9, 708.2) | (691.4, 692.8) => 0.123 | 8.53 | 15.8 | 11.8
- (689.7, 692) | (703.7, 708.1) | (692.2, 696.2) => -0.103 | 10.1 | 15.6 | 11.3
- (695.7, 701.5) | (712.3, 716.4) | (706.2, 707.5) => -0.109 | 14.3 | 9.69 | 11.9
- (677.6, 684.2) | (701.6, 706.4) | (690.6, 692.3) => 0.172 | 8.52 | 16.6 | 12.2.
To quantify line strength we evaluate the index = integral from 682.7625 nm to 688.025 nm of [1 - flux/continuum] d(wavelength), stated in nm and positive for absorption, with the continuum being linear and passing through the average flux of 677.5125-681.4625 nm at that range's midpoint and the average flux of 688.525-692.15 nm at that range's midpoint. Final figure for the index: 0.208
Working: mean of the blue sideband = 8.42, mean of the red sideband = 9.87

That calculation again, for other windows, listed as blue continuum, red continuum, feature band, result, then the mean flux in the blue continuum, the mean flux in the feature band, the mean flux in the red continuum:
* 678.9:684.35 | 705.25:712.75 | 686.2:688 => 0.085 nm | 8.55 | 8.93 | 12.6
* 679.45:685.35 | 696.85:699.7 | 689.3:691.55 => 0.282 nm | 8.67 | 10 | 14.2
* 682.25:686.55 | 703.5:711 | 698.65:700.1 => -0.295 nm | 8.71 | 14.7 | 14.1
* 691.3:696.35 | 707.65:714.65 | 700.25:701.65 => -0.399 nm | 12.1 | 15.1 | 11.2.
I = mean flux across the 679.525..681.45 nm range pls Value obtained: 8.44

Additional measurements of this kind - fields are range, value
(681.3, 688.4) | 8.81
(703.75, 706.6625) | 16.4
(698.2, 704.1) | 15.6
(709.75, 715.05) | 10.6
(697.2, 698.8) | 14.1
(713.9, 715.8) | 9.7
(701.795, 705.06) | 17.4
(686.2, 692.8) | 9.69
